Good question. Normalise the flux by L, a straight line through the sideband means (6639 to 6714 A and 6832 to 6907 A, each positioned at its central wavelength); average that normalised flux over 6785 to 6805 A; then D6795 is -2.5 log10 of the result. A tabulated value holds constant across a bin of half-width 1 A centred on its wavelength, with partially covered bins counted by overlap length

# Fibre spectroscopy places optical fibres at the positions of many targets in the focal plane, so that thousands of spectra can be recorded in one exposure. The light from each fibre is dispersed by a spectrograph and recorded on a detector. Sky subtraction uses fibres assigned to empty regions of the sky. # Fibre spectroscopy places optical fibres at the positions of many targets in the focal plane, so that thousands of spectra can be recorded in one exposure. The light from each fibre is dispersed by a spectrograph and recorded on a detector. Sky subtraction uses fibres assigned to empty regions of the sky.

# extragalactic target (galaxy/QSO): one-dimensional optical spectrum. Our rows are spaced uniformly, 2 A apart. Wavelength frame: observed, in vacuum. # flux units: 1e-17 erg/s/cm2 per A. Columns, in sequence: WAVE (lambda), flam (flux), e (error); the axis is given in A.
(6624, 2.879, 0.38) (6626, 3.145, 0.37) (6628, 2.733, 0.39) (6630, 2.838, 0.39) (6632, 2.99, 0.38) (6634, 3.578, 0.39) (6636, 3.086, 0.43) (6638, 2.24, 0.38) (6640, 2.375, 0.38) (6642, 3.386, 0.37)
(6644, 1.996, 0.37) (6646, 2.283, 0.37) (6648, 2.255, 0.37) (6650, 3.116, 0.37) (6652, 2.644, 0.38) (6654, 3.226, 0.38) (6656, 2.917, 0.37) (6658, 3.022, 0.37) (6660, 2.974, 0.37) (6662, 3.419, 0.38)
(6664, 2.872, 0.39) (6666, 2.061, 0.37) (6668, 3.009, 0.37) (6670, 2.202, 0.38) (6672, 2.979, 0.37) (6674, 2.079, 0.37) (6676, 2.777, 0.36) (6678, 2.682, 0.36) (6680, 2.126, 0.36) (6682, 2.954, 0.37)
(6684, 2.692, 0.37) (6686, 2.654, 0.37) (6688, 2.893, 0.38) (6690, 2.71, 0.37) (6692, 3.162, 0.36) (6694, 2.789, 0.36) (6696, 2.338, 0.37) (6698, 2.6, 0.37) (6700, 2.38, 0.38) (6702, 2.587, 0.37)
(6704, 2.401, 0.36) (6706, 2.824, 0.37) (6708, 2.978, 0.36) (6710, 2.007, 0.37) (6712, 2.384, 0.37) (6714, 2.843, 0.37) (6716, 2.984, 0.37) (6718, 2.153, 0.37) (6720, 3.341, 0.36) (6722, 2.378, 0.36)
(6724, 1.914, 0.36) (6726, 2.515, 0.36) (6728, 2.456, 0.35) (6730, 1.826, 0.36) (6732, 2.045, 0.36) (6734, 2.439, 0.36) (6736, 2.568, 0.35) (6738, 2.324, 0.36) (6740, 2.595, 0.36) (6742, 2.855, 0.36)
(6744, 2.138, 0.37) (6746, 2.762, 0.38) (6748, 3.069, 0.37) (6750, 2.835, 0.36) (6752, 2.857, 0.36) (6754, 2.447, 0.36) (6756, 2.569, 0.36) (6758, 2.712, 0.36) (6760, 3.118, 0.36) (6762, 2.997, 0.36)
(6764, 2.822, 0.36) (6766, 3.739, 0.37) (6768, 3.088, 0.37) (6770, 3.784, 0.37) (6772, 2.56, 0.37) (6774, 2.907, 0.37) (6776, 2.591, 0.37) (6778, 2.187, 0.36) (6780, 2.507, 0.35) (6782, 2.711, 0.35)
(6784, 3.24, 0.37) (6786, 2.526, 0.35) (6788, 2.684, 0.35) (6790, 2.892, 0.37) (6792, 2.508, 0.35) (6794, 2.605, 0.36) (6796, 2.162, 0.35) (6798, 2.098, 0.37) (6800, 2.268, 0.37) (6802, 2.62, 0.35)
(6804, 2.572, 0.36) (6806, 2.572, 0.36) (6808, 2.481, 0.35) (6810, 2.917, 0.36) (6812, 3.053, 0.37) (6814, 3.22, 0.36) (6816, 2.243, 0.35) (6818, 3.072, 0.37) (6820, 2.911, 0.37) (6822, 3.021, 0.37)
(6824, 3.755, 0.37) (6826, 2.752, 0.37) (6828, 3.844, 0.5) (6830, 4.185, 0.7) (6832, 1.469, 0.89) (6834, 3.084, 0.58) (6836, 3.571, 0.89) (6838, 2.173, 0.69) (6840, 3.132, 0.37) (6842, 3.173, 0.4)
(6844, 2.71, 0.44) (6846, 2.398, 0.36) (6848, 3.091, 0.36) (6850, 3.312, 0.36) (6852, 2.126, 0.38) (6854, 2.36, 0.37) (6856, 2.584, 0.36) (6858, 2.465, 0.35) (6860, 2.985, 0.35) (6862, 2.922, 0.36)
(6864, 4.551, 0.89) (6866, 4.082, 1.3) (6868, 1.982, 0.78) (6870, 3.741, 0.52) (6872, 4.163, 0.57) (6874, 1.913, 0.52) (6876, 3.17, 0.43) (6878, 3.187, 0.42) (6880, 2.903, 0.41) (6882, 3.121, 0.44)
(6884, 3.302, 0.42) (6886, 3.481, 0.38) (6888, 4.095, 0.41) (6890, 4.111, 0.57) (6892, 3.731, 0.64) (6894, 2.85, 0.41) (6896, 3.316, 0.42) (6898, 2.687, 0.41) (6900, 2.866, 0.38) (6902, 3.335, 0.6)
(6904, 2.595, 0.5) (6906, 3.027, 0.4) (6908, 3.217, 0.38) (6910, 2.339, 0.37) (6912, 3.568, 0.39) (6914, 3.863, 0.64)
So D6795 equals 0.17 mag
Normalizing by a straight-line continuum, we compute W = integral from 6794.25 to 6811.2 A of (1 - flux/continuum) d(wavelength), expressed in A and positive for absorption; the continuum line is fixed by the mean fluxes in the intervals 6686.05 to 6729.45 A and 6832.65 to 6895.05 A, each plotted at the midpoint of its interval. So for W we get 2.5 A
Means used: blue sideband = 2.59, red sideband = 3.1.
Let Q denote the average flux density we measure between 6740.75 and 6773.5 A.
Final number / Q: 2.89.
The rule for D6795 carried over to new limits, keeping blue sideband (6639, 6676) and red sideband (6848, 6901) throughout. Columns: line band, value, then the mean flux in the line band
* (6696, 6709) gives 0.08 mag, 2.61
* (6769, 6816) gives 0.12 mag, 2.67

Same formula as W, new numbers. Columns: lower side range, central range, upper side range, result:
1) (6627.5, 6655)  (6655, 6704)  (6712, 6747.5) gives -0.94 A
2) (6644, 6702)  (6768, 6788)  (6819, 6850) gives 0.82 A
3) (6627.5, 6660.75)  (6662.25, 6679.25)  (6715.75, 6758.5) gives 0.69 A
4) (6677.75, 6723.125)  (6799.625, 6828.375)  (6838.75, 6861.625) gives -1.58 A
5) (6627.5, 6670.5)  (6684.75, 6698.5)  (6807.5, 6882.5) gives 0.47 A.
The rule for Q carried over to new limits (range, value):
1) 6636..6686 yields 2.69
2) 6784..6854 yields 2.8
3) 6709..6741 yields 2.42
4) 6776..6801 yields 2.53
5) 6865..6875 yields 3.18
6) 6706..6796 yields 2.67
